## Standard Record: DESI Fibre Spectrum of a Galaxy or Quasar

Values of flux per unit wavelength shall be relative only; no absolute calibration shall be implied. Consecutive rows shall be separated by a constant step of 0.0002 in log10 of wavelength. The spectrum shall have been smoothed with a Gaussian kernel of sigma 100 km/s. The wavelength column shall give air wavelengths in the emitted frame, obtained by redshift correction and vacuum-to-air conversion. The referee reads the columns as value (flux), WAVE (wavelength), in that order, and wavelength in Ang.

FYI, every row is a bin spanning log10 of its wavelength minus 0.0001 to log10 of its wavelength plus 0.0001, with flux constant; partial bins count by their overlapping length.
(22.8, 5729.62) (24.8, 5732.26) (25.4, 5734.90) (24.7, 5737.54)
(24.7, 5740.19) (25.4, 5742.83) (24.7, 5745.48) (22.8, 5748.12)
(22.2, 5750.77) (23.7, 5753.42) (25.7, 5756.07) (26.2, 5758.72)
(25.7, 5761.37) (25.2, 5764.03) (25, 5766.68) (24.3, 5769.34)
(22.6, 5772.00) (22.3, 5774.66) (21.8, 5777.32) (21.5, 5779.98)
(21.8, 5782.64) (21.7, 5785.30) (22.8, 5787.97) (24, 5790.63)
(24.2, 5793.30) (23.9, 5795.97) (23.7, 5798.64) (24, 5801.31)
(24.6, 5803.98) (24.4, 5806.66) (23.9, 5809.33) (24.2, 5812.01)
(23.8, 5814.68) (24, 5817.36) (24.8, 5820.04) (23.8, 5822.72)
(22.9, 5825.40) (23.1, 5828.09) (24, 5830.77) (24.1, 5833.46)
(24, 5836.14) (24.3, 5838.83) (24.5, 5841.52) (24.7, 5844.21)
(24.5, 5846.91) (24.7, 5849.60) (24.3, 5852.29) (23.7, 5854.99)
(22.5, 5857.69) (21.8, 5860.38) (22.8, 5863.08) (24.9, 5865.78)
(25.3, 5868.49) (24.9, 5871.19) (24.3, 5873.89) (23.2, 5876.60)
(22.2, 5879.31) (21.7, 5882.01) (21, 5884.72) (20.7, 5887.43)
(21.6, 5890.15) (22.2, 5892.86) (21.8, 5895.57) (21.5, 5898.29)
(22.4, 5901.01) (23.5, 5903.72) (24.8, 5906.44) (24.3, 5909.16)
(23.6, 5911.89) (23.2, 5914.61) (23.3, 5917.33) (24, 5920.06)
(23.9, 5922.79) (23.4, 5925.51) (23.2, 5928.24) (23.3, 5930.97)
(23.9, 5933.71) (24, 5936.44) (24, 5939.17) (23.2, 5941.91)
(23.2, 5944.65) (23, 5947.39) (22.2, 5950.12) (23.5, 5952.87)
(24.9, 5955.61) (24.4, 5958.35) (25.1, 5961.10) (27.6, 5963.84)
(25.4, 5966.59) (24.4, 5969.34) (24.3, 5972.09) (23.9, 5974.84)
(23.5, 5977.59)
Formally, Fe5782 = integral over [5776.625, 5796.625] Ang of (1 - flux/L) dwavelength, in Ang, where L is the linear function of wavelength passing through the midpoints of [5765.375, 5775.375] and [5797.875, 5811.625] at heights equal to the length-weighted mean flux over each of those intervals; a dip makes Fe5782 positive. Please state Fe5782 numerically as 0.97 Ang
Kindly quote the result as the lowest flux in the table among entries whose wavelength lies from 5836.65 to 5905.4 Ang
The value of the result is 20.7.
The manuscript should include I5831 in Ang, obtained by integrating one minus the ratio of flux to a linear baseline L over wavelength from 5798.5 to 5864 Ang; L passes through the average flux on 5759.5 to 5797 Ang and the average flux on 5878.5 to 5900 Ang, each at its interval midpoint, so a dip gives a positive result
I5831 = -3.99 Ang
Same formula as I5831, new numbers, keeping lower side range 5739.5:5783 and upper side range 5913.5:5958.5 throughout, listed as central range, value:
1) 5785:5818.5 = -0.1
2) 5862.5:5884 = 0.1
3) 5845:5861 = 0.0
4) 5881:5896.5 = 1.4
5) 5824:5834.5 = 0.1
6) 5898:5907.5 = 0.2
